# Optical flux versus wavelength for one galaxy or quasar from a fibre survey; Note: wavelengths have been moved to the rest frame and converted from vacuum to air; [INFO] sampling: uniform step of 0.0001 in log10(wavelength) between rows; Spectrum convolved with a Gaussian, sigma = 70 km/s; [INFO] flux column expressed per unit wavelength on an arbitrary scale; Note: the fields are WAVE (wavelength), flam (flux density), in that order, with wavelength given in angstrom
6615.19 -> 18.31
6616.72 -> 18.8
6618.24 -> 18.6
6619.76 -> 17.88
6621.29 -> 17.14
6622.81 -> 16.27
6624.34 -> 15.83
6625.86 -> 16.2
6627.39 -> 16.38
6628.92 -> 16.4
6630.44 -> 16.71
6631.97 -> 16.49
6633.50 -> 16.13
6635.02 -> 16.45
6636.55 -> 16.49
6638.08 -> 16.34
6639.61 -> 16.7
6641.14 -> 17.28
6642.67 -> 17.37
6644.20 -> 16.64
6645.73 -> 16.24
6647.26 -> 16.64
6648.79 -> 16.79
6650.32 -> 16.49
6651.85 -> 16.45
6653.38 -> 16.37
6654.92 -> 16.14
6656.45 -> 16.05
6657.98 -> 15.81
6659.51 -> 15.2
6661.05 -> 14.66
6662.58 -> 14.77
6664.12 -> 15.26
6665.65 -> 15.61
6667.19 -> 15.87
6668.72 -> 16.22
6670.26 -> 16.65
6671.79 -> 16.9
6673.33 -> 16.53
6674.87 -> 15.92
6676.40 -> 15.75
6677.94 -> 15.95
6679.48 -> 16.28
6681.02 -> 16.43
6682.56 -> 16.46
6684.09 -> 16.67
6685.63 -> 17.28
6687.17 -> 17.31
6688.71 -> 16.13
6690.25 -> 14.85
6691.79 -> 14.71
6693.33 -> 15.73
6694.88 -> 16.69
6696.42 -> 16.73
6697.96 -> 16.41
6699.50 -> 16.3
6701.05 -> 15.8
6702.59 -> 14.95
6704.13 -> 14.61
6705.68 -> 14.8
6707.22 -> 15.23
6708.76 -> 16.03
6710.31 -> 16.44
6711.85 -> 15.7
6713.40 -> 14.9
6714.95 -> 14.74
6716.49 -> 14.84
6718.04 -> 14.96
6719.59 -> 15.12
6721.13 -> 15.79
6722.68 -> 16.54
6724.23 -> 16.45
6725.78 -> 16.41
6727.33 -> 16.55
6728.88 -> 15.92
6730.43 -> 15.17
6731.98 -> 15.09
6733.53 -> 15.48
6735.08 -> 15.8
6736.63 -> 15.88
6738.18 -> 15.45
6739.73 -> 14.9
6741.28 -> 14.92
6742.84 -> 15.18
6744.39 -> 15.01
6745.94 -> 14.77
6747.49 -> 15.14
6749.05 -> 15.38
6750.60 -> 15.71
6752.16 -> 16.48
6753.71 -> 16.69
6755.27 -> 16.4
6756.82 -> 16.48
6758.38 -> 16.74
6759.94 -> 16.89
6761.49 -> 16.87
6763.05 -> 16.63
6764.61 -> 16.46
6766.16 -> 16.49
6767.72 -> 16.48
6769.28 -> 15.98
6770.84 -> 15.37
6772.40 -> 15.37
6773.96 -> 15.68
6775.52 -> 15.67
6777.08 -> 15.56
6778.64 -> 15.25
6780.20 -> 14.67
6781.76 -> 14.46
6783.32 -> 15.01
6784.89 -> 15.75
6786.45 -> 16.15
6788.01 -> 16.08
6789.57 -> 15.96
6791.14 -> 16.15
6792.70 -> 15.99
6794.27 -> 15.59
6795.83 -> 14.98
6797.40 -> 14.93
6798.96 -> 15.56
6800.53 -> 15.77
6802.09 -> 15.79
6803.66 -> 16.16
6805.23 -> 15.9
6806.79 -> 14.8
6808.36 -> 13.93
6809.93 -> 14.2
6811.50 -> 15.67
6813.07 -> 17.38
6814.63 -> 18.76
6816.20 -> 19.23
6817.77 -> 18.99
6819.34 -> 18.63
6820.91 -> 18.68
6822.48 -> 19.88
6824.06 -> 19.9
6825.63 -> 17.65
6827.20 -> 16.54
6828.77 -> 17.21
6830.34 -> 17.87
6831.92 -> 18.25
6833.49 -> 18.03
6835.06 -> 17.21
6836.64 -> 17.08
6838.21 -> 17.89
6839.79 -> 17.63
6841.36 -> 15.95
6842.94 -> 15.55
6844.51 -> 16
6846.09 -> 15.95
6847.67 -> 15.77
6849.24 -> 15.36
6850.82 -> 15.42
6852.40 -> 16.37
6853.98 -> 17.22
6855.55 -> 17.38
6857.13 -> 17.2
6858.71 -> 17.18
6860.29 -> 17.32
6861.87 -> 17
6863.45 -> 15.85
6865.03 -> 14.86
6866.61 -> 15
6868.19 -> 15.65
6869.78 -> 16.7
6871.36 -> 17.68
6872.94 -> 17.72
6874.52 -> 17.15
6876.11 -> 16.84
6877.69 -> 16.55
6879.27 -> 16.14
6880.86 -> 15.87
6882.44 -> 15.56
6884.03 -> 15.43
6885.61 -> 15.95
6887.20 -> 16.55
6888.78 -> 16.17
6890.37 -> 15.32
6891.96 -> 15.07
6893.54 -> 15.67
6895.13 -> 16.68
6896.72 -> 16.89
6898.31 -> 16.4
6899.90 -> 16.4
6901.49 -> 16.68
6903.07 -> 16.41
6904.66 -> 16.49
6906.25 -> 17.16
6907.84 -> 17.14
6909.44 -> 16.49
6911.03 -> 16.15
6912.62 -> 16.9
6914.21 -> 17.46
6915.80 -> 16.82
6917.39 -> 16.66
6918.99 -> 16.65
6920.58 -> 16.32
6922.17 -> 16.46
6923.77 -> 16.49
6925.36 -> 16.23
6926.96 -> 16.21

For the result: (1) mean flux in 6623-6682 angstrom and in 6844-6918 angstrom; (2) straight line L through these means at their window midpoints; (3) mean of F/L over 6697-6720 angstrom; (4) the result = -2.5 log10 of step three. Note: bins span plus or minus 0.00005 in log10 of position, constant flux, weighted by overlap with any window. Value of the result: 0.06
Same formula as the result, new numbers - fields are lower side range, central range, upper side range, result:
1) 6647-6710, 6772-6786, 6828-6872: 0.07 mag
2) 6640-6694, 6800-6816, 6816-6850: 0.09 mag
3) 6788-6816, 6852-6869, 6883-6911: -0.02 mag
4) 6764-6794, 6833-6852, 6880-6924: -0.03 mag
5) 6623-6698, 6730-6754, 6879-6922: 0.06 mag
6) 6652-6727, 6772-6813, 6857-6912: 0.05 mag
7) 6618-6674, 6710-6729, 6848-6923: 0.05 mag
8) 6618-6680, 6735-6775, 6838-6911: 0.03 mag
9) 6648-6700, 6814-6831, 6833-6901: -0.13 mag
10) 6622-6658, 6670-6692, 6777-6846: 0.01 mag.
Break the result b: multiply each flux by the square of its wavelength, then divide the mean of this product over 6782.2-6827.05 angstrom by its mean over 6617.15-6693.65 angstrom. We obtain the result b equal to 1.06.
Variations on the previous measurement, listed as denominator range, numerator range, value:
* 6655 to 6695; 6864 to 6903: 1.08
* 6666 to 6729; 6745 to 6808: 1.01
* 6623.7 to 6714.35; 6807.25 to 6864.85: 1.11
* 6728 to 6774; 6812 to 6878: 1.11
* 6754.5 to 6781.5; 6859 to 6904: 1.05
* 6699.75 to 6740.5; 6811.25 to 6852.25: 1.16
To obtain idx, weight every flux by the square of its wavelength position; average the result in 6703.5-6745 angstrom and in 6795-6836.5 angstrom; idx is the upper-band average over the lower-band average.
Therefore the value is 1.1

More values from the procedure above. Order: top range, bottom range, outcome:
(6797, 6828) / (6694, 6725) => 1.12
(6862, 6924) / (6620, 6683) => 1.08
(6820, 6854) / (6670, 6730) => 1.12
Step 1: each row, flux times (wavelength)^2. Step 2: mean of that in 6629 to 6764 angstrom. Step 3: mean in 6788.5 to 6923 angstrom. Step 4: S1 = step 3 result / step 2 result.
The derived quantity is 1.1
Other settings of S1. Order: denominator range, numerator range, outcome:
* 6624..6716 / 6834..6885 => 1.08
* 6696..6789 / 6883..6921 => 1.09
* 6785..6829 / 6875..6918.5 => 1.01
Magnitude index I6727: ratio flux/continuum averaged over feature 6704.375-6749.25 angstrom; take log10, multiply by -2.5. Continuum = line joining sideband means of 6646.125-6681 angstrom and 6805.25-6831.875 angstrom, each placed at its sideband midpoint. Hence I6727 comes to 0.08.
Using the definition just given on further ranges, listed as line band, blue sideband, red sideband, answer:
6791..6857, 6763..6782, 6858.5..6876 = -0.04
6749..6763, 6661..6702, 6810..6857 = 0.01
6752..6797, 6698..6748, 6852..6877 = 0.00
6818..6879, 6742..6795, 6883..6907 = -0.06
